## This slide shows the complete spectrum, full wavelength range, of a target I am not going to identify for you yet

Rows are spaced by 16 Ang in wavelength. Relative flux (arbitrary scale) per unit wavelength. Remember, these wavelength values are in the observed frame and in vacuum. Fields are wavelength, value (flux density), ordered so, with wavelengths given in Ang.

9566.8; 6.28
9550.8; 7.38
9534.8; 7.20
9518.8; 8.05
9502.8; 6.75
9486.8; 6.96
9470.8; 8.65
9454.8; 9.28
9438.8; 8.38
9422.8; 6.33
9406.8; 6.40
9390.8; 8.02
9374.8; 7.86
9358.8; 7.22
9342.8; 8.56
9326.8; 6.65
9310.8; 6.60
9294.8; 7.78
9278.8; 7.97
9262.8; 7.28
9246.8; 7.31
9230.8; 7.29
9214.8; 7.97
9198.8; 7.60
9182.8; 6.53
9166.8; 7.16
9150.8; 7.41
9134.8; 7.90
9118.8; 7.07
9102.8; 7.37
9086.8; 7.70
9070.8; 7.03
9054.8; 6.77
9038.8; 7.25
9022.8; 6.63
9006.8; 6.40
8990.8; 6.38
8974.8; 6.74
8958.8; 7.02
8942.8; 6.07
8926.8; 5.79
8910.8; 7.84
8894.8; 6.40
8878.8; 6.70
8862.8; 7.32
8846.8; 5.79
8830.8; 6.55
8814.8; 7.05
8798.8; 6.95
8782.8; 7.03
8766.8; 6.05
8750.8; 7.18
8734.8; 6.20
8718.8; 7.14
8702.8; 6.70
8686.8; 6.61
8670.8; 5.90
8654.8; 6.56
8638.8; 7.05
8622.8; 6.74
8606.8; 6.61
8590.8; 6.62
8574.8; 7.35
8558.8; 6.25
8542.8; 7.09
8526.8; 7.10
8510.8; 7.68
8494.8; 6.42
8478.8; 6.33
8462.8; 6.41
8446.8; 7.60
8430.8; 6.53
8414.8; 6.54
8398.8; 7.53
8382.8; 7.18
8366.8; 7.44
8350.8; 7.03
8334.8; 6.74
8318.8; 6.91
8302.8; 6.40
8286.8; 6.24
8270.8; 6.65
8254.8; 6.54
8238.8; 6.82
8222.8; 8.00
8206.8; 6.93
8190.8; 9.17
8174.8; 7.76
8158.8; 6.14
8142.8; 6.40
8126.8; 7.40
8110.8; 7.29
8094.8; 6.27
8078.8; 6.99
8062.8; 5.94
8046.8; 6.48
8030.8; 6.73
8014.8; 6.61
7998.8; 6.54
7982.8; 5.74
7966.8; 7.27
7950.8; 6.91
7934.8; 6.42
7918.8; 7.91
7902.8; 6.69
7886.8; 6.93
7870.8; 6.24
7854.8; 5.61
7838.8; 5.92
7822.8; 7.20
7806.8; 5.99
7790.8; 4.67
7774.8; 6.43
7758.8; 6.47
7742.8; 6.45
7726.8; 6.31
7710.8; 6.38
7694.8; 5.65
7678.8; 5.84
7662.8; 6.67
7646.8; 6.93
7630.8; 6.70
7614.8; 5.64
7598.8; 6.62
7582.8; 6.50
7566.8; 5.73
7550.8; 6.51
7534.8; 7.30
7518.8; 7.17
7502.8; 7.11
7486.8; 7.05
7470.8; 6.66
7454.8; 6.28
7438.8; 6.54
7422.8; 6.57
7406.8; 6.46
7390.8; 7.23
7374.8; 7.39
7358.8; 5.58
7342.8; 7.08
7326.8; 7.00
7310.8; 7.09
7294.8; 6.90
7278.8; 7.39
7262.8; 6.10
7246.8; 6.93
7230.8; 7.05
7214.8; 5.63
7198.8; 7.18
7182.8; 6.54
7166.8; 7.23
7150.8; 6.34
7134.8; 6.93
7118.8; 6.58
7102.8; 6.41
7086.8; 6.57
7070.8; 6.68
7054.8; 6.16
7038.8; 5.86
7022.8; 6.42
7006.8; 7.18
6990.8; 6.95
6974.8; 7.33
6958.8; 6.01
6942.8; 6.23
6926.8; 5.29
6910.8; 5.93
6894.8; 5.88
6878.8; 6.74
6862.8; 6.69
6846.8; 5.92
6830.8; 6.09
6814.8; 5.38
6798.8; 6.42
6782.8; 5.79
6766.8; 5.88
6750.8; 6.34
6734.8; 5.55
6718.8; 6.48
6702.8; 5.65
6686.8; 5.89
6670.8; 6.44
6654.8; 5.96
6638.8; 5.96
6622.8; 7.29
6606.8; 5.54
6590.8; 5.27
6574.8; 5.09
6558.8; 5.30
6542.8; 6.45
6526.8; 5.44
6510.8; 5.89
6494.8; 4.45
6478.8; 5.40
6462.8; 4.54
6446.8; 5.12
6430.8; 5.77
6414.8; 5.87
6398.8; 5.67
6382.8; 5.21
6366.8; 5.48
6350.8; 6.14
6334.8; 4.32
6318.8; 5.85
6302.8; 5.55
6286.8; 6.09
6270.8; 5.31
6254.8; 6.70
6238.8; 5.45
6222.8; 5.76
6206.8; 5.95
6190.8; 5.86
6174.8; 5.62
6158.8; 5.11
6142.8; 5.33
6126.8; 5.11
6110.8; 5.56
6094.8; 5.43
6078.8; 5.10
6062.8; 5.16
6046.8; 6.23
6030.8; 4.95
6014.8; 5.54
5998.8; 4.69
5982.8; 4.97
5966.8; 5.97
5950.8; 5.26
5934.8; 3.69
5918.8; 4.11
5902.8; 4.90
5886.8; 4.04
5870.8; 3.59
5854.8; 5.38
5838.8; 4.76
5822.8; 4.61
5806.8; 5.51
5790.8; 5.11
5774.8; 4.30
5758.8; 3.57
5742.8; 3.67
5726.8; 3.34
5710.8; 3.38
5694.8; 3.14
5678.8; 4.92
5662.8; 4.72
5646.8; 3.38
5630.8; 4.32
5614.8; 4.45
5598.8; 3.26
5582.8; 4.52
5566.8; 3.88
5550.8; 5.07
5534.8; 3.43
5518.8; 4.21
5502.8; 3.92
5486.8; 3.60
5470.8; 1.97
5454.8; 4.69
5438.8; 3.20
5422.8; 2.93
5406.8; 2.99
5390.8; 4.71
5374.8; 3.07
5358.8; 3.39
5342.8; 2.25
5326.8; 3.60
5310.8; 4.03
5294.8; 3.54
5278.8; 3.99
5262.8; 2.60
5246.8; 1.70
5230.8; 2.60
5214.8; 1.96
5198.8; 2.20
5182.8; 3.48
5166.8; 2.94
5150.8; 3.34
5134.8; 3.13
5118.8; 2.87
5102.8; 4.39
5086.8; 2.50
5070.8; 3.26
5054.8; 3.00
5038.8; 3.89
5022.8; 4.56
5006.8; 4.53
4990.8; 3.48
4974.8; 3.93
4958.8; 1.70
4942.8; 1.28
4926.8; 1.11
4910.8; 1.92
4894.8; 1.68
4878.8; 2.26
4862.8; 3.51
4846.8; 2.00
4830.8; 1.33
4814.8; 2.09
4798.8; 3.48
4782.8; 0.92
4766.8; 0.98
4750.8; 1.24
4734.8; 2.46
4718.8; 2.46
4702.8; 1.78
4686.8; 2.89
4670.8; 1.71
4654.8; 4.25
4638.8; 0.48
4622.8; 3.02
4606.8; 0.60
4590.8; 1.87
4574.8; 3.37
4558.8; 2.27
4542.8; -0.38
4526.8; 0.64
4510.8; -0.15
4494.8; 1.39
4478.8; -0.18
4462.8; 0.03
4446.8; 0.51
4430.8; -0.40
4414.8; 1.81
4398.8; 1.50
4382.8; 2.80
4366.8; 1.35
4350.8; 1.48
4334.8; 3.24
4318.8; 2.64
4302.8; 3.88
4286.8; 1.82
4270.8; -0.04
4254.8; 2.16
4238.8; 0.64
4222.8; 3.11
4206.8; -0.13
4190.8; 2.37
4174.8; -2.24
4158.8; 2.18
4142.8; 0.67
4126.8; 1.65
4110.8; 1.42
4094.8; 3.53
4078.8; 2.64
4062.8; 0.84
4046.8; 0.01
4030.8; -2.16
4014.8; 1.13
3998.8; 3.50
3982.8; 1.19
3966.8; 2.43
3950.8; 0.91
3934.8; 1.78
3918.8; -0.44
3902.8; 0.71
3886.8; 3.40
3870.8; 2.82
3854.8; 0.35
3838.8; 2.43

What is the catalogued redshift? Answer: 0.25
